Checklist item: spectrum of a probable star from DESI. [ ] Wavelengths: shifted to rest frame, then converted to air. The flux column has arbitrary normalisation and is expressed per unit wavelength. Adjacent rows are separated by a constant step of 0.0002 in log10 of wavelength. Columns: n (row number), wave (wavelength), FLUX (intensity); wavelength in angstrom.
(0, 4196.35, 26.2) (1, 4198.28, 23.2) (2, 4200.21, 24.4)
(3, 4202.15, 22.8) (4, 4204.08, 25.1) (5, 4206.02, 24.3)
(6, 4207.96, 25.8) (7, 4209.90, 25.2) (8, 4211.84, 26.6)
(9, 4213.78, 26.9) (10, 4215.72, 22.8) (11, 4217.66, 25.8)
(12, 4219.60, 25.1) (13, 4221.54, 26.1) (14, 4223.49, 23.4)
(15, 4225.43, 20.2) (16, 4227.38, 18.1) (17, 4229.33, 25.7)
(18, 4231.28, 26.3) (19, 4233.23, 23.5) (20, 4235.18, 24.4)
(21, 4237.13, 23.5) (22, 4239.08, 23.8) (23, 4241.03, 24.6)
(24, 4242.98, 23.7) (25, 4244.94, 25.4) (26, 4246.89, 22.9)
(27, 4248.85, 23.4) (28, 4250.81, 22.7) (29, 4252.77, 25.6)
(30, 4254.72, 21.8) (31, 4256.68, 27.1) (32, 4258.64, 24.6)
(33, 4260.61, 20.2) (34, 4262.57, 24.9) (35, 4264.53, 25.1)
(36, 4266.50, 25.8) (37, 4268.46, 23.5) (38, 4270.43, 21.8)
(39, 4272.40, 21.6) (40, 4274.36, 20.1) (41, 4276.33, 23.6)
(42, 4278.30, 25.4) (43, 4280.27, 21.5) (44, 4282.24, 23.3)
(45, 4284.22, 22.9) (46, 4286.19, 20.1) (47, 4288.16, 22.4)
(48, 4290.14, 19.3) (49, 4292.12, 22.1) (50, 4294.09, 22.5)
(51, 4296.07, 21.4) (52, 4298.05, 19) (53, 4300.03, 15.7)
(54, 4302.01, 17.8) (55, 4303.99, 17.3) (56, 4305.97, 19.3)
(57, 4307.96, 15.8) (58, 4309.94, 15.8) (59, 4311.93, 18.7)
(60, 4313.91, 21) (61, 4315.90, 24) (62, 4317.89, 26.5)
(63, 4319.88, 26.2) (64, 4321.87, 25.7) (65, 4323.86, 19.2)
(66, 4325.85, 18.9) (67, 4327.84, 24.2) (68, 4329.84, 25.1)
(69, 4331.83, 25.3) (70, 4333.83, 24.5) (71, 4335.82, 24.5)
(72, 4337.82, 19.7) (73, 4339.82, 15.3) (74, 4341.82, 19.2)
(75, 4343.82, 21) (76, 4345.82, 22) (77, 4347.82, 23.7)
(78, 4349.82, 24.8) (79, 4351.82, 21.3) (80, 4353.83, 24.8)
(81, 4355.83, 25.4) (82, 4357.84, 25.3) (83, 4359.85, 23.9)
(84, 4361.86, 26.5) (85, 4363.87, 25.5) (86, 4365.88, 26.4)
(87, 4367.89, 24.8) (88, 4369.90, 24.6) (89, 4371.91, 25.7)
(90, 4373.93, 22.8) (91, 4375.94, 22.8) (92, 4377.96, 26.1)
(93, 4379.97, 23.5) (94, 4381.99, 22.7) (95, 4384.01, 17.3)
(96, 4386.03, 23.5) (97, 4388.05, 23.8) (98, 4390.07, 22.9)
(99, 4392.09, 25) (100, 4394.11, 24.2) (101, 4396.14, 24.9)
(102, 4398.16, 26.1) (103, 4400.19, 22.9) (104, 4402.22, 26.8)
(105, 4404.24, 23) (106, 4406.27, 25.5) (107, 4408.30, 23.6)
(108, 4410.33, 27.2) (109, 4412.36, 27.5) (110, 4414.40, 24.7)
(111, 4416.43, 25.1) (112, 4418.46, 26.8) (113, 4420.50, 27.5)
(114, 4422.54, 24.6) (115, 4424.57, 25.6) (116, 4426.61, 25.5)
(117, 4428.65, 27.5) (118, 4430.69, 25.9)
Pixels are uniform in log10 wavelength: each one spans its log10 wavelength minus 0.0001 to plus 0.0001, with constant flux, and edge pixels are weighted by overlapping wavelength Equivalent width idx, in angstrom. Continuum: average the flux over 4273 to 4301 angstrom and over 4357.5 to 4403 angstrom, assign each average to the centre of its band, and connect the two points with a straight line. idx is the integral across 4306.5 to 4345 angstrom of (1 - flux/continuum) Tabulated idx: 1.7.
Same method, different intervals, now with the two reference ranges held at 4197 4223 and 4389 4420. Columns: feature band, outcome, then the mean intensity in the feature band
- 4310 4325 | 1.5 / 22.5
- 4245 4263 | 0.9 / 23.7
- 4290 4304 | 3.1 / 19.5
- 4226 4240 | 0.8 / 23.5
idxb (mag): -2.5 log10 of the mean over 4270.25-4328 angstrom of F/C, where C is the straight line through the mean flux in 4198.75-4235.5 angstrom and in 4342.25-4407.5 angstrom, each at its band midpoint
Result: 0.15 mag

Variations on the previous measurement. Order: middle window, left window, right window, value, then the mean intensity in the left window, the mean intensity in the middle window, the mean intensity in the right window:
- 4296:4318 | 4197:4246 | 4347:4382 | 0.27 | 24.3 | 19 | 24.5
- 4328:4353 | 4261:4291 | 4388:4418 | 0.07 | 22.7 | 22.3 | 25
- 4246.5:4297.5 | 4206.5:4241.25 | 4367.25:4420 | 0.07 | 24.3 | 22.9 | 24.4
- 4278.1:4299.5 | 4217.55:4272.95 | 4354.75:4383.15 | 0.12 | 23.8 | 21.5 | 24.7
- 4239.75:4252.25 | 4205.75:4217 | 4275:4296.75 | 0.00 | 25.3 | 23.8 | 22.2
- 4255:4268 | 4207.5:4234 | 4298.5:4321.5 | -0.10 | 24.4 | 24.4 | 20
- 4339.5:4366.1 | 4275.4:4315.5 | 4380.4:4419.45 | -0.04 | 20.3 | 23.3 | 24.4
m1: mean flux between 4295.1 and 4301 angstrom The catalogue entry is 18.7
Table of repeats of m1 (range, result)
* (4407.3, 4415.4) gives 25.7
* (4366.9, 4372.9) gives 25.1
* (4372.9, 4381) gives 23.8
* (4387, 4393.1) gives 23.9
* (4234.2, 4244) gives 24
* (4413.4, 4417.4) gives 24.9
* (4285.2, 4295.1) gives 21.3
